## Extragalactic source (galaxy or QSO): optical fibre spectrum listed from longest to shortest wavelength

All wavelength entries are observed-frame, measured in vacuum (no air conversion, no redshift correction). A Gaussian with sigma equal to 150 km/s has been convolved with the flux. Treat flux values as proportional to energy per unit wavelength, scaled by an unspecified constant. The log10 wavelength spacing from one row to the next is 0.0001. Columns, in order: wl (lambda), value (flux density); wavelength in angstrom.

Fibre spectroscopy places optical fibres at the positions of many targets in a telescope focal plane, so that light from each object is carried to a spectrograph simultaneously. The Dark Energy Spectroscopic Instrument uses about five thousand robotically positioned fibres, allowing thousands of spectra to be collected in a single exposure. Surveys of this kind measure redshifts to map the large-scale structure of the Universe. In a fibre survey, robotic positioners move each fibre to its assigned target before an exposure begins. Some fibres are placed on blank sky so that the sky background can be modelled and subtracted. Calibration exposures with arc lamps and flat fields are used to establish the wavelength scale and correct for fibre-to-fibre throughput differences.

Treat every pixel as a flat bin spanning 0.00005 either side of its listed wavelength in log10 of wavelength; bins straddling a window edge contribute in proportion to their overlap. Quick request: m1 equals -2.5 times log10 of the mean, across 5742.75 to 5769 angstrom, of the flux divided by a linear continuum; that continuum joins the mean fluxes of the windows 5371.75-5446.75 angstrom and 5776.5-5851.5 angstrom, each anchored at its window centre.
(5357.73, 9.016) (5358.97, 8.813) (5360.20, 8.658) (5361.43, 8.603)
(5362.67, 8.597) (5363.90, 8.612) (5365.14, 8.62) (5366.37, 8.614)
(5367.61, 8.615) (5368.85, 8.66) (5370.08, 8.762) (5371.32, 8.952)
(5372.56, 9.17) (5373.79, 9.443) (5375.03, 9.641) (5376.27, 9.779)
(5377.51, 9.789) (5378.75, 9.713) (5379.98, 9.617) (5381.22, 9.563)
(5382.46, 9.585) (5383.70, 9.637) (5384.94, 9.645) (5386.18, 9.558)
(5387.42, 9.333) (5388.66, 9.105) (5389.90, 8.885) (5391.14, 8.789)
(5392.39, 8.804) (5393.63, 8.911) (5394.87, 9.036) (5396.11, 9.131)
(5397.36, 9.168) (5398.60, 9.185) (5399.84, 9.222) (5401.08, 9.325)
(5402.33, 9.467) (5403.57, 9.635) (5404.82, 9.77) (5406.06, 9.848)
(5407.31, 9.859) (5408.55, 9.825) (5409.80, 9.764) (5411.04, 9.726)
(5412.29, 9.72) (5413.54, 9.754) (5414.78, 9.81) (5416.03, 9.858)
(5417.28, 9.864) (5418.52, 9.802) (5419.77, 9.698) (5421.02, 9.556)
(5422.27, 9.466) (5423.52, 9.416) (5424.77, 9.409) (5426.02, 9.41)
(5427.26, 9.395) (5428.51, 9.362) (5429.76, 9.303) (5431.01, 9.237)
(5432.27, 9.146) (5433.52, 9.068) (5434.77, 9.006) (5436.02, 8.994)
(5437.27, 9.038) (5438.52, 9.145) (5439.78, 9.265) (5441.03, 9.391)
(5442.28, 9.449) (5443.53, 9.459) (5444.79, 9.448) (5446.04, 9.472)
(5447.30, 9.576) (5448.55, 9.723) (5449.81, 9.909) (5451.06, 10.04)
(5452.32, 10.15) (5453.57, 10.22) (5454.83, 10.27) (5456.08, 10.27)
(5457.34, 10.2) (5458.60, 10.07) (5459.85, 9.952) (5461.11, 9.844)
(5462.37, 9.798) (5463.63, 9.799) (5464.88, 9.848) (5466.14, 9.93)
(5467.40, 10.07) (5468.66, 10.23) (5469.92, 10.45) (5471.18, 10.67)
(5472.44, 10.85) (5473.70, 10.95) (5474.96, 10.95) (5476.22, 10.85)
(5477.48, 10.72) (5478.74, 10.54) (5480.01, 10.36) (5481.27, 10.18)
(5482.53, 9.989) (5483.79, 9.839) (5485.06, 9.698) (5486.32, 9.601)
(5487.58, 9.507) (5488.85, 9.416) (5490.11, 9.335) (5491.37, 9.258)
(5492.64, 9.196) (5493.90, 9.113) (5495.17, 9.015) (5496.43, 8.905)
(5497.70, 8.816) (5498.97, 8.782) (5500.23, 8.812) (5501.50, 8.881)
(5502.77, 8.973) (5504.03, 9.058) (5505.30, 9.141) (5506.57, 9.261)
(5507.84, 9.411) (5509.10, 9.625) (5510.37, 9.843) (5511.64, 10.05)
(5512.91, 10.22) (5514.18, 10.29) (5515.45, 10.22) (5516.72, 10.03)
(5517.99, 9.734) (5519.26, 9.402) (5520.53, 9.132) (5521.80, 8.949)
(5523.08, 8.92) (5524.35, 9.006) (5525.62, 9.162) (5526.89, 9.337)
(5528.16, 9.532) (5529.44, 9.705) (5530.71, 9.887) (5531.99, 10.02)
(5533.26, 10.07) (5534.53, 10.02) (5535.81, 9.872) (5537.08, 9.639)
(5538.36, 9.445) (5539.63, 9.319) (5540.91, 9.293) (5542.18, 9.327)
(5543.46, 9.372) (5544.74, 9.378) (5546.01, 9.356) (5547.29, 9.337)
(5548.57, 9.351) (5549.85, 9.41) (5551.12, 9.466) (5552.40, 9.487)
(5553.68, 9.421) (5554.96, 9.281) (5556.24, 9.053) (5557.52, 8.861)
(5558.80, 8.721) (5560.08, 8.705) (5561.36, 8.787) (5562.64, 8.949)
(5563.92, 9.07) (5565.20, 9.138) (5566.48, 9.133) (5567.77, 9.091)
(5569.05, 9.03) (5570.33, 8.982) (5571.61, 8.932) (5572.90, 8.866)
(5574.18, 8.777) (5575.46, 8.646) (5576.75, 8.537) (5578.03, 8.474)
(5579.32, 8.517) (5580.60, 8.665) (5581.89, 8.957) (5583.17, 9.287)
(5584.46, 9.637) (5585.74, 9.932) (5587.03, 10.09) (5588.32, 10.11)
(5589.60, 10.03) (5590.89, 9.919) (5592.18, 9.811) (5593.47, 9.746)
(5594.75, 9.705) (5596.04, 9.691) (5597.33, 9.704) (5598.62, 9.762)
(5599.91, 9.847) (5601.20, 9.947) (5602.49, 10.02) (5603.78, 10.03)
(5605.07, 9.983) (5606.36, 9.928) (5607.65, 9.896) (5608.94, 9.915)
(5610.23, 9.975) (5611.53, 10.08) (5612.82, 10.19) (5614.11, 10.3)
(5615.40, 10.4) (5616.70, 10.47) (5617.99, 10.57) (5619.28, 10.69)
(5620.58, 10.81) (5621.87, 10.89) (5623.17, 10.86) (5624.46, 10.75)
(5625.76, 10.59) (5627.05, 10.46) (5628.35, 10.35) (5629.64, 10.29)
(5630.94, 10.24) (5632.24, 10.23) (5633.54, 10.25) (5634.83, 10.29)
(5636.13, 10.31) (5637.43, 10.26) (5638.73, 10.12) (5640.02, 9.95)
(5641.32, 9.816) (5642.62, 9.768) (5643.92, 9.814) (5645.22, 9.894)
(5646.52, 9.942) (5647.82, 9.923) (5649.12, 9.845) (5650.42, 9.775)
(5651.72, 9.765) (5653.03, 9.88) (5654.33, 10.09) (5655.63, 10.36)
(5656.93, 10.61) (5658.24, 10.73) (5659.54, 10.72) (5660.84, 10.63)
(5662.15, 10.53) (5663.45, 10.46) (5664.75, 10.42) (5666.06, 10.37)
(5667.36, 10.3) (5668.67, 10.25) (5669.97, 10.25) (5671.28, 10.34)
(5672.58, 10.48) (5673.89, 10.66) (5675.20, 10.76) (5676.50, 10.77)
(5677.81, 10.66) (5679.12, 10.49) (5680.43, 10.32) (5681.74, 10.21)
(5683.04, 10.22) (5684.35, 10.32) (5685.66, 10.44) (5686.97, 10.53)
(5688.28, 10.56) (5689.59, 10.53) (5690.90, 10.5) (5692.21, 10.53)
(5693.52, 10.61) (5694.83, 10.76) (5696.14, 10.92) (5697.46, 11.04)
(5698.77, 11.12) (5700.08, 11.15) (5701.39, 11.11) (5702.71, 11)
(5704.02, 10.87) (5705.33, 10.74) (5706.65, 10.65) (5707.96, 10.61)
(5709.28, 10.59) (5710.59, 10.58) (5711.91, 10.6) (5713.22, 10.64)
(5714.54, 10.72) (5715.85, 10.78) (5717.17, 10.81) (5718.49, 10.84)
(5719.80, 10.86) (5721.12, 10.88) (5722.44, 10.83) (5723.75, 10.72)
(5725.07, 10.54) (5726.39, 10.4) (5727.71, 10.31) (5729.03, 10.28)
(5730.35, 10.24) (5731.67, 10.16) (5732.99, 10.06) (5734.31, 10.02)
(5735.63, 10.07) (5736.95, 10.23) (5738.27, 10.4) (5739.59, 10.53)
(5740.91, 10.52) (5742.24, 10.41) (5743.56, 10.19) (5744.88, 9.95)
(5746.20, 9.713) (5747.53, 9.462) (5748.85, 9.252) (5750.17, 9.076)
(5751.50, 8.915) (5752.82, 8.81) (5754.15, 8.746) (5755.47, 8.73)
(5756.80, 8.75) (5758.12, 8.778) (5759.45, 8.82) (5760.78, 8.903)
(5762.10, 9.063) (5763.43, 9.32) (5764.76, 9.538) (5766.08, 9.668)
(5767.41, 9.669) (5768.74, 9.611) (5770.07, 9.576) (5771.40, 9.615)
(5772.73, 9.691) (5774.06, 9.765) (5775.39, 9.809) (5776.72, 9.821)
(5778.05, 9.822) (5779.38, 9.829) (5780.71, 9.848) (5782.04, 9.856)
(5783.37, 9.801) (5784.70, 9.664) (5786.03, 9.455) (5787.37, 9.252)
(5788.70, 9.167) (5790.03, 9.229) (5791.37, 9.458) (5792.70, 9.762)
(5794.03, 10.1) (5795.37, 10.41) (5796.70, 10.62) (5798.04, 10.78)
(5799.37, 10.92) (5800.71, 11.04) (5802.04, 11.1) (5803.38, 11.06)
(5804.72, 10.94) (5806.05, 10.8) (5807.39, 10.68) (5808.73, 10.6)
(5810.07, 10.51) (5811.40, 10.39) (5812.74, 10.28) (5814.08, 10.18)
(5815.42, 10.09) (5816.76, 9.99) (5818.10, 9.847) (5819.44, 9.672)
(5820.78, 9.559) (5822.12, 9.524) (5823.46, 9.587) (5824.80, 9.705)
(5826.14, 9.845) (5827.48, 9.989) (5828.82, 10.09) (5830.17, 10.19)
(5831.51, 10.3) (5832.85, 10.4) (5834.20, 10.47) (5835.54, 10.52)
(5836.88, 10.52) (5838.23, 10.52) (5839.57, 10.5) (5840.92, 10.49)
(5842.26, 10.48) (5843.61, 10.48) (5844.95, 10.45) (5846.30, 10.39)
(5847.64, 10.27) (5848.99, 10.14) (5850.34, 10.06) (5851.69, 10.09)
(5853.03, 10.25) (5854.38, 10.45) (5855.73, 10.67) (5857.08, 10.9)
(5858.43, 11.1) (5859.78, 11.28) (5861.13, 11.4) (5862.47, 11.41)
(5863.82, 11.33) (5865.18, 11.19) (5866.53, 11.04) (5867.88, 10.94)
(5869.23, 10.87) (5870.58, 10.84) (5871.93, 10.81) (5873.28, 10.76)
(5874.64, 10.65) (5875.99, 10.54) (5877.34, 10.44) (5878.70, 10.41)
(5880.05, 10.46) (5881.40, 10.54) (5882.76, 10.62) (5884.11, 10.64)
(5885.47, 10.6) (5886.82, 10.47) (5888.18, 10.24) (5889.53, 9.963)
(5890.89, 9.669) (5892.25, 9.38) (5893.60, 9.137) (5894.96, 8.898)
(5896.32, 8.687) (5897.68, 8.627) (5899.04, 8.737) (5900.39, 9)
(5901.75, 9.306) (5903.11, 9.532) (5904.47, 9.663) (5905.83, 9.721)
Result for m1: 0.09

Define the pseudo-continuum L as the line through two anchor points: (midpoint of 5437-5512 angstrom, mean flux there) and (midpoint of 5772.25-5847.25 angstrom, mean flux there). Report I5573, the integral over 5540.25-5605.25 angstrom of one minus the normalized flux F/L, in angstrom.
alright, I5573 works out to 3.6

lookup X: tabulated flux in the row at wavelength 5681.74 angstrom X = 10.21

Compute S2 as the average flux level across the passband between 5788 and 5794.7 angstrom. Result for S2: 9.55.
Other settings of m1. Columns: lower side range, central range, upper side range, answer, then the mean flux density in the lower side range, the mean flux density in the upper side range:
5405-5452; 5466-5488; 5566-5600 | -0.09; 9.53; 9.32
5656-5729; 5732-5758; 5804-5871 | 0.10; 10.6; 10.4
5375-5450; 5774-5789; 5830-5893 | 0.07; 9.45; 10.6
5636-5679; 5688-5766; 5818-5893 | 0.01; 10.3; 10.4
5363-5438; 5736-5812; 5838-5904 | 0.03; 9.35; 10.3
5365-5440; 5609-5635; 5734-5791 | -0.10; 9.36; 9.56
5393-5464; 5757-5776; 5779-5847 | 0.08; 9.57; 10.2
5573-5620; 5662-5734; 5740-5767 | -0.12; 9.72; 9.34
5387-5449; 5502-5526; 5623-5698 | 0.03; 9.4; 10.4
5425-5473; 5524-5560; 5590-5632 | 0.06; 9.72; 10.2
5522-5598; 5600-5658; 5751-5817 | -0.08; 9.32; 9.83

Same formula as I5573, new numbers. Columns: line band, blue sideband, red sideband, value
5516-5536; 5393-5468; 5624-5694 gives 0.71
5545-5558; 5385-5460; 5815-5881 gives 0.64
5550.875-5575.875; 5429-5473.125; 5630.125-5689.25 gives 2.54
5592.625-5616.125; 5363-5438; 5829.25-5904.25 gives -0.43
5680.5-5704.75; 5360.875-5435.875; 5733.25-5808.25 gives -2.43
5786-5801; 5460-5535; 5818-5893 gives 0.43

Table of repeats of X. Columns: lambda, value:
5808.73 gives 10.6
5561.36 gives 8.787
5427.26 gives 9.395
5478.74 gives 10.54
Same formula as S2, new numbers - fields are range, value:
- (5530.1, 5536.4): 9.97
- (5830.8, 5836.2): 10.4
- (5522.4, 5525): 8.95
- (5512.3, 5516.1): 10.2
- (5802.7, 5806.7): 10.9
